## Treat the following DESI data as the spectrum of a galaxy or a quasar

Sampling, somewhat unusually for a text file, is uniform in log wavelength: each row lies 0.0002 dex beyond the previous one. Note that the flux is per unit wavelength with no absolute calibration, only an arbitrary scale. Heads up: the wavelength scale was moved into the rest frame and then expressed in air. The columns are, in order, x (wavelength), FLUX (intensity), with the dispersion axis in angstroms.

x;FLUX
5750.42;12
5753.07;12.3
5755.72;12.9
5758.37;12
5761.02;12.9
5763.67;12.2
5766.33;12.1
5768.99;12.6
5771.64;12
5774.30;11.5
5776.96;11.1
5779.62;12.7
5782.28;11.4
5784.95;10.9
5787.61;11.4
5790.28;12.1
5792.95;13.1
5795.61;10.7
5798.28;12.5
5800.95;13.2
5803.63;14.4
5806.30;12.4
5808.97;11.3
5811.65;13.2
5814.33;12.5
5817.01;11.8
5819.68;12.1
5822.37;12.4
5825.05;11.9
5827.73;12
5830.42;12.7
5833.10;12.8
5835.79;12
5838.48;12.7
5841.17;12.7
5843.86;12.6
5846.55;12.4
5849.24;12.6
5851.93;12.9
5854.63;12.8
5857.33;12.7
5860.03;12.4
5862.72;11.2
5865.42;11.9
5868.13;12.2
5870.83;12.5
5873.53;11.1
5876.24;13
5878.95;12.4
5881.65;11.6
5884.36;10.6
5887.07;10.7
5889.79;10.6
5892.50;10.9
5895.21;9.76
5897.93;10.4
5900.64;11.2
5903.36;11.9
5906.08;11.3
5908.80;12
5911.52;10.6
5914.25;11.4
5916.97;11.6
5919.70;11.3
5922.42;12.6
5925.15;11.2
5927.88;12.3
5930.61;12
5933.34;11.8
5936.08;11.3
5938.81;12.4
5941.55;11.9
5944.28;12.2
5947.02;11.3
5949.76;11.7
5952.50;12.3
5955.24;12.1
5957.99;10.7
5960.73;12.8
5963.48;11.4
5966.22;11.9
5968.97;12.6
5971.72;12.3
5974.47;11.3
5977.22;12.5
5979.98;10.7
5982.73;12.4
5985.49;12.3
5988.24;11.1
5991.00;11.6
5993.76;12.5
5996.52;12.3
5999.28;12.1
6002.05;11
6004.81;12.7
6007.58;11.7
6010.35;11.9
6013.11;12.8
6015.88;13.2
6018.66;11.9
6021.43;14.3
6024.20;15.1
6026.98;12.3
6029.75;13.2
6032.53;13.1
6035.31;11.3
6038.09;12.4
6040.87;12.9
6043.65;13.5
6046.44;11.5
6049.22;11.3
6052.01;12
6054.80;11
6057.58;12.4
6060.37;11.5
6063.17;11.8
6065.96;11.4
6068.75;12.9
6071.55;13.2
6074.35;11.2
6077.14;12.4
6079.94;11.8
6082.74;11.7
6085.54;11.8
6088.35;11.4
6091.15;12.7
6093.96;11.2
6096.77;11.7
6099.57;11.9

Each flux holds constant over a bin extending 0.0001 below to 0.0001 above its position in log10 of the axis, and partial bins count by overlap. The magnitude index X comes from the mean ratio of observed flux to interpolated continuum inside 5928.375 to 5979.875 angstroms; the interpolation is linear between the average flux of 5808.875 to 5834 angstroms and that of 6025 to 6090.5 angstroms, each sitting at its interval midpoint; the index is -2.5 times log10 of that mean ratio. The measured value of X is 0.028 mag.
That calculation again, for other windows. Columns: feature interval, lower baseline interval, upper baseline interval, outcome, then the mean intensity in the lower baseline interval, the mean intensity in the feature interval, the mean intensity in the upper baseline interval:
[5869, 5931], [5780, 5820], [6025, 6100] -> 0.07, 12.2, 11.4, 12.1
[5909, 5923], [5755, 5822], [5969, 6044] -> 0.07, 12.2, 11.5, 12.4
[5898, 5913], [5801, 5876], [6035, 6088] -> 0.09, 12.4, 11.3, 12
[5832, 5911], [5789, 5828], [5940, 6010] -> 0.03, 12.4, 11.8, 11.9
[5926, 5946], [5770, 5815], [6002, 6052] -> 0.04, 12.1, 12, 12.6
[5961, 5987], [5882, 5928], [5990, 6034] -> 0.01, 11.2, 12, 12.6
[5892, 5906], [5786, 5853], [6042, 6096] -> 0.13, 12.4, 10.9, 11.9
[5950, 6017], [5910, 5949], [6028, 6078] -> -0.01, 11.7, 12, 12.2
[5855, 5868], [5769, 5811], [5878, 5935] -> -0.05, 12.1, 12.1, 11.3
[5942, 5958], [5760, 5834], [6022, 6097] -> 0.04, 12.2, 11.8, 12.2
